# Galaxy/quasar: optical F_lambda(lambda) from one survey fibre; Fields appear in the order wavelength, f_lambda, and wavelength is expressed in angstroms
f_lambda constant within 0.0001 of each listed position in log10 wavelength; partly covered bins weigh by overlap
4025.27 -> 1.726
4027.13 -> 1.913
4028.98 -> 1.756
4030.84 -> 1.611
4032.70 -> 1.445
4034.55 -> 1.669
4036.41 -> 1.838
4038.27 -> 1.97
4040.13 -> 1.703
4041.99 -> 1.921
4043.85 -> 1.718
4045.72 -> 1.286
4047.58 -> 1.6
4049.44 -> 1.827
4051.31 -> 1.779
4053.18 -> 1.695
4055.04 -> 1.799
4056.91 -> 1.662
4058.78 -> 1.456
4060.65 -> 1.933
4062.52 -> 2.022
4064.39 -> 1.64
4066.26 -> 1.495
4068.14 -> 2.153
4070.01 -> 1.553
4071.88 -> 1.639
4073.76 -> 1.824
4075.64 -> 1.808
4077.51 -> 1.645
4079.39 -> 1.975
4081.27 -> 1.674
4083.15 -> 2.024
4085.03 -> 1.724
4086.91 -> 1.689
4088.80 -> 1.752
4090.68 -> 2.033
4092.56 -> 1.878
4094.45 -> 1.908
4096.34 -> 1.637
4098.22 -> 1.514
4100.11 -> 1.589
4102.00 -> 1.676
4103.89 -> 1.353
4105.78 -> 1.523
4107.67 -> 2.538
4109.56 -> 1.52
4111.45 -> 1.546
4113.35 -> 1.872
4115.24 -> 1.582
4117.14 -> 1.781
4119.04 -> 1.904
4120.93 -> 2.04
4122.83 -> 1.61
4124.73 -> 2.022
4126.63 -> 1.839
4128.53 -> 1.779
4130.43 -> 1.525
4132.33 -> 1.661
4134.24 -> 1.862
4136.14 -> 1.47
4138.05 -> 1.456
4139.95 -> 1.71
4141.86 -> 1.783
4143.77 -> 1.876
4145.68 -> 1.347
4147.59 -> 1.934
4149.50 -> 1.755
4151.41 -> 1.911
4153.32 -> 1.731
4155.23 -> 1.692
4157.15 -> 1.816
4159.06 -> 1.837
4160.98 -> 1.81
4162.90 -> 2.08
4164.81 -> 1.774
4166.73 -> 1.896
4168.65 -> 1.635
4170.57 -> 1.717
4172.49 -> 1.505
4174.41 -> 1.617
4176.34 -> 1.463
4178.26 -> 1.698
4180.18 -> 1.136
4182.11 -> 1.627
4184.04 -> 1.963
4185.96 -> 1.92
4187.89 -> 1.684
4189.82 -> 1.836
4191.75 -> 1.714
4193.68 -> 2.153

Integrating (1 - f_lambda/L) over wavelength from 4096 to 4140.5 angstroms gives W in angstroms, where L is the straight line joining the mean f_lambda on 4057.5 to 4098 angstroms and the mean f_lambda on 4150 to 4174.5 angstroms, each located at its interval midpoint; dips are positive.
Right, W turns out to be 1.7 angstroms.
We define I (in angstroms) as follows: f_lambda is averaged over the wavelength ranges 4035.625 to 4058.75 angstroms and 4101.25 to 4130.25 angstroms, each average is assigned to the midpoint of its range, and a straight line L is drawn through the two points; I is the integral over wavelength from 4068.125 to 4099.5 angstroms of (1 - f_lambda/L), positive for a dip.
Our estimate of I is -0.6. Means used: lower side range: 1.72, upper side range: 1.77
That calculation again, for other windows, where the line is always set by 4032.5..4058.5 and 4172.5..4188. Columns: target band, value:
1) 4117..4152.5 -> -2.0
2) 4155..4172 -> -1.7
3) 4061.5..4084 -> -1.3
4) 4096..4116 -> 0.0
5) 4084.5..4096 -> -1.0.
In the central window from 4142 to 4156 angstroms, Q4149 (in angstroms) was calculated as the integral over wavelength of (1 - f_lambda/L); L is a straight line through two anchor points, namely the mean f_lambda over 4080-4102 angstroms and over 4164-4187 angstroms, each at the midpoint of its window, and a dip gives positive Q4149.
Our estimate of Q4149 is -0.5 angstroms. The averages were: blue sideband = 1.76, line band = 1.75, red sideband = 1.66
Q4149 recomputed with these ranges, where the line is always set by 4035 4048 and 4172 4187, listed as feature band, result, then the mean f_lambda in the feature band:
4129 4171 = -2.54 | 1.74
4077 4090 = -0.78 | 1.79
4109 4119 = -0.12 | 1.69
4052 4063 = -0.26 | 1.75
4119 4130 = -1.23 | 1.85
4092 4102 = -0.09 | 1.69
